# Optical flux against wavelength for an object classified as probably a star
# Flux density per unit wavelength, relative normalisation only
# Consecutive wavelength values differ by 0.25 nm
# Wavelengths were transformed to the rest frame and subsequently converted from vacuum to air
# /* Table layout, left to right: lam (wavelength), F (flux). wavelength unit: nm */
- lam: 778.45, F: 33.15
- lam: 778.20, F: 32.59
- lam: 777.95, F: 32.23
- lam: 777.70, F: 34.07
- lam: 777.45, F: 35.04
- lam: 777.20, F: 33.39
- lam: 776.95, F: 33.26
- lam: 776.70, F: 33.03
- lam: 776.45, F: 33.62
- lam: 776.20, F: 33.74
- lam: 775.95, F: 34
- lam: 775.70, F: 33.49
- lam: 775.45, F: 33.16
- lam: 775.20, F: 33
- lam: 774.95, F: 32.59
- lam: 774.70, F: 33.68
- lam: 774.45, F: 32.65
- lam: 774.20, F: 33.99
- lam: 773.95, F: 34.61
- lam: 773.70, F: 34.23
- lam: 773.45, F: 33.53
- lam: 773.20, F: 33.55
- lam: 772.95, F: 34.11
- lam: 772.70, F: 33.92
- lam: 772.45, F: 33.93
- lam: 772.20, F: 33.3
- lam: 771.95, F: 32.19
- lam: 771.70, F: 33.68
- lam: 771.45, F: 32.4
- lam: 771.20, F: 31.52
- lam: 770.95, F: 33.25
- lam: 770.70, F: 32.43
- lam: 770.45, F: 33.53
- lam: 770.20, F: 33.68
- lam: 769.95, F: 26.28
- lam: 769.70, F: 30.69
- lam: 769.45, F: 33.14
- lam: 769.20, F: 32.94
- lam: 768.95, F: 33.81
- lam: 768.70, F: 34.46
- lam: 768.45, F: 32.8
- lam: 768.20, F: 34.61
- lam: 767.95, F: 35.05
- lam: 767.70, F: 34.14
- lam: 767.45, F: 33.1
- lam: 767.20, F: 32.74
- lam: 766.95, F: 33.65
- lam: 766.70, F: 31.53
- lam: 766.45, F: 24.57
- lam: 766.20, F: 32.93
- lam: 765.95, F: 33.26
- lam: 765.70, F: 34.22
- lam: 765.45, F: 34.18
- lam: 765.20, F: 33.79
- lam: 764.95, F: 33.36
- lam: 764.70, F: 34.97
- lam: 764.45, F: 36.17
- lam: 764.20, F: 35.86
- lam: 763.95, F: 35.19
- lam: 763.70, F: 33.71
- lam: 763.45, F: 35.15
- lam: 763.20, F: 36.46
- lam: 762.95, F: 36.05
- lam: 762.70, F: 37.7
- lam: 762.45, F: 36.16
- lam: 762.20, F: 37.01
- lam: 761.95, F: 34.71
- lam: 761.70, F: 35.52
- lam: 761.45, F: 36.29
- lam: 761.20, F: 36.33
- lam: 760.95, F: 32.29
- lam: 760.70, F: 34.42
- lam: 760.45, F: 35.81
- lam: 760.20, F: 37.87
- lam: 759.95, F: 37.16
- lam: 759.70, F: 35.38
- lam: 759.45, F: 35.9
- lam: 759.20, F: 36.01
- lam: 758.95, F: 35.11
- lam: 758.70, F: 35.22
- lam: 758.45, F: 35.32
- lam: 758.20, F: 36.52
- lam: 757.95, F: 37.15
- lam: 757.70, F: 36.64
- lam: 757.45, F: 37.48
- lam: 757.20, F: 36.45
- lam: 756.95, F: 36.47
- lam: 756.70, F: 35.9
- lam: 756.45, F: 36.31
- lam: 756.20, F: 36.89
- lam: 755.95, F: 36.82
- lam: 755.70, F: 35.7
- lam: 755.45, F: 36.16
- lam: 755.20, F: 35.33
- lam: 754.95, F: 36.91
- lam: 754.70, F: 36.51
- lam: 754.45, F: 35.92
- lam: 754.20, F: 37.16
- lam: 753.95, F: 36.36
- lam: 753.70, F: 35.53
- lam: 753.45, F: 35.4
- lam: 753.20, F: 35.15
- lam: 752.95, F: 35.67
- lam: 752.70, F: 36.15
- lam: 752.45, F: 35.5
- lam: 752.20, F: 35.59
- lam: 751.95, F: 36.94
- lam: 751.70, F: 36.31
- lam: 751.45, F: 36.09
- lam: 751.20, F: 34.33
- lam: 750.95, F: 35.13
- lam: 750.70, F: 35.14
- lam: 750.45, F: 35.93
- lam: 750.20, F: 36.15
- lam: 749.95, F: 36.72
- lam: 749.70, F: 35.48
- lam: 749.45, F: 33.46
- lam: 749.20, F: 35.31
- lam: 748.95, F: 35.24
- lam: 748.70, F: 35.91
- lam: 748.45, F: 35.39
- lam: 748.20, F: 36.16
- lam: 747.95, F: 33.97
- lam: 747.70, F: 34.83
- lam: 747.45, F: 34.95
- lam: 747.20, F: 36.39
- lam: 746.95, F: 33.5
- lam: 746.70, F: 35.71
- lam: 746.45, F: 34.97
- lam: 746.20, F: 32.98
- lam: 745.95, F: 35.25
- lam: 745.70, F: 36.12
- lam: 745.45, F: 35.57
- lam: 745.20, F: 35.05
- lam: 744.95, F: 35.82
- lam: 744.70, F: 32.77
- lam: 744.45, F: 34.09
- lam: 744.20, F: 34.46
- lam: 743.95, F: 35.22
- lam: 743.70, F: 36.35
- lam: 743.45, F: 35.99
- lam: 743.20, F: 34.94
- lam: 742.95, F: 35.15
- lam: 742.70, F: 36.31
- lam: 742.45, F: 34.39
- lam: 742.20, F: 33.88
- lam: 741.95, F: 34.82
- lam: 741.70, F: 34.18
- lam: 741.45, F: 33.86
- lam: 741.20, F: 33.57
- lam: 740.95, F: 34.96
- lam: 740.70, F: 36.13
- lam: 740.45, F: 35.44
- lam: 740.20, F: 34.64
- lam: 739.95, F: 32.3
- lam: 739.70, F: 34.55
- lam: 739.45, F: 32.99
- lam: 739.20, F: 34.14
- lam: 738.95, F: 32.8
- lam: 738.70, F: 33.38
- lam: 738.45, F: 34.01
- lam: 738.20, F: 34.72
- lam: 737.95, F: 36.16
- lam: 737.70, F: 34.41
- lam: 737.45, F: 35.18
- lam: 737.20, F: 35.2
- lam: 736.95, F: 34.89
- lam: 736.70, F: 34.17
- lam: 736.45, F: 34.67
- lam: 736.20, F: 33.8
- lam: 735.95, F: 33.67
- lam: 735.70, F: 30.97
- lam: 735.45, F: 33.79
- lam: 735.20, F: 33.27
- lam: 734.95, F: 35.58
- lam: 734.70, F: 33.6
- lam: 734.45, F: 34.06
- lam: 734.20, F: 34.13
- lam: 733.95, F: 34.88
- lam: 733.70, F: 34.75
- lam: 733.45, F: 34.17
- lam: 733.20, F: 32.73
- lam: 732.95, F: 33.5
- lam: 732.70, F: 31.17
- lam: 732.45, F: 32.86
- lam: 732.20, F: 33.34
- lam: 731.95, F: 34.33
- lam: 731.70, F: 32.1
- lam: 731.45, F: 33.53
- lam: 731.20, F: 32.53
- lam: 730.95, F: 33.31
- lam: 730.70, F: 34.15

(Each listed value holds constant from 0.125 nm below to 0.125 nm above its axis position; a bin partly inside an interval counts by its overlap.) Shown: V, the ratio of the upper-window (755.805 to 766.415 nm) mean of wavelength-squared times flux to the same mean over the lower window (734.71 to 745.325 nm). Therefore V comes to 1.09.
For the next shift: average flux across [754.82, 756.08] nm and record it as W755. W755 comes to 36.2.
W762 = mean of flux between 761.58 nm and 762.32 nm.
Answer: 35.7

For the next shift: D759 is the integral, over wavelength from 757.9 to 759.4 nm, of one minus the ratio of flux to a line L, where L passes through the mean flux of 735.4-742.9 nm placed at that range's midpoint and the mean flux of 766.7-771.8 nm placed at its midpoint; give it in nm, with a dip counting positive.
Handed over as -0.11 nm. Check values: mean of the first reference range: 34.3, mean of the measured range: 35.8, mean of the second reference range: 32.9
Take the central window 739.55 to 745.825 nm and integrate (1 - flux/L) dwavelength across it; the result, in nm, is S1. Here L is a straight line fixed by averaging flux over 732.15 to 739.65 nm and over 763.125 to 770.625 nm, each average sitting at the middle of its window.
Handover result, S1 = -0.19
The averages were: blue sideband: 33.9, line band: 34.8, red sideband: 33.3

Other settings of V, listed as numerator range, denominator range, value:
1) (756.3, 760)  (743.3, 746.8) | 1.07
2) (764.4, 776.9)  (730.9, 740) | 1.08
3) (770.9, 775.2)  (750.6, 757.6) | 0.97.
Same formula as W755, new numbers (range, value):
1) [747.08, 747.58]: 35.7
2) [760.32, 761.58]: 35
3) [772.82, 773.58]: 33.7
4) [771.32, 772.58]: 33.1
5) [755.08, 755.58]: 35.7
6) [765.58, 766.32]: 33.5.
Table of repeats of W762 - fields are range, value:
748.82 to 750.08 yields 35.2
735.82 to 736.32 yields 33.7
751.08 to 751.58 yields 35.2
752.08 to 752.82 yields 35.7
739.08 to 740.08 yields 33.5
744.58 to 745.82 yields 35.1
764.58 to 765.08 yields 34.2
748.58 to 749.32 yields 35.5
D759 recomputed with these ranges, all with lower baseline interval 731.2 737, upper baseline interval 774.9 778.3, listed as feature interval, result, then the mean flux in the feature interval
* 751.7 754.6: -0.21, 36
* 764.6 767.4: 0.07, 32.6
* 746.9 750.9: -0.21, 35.3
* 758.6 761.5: -0.19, 35.6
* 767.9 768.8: -0.02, 34.2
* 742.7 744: -0.08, 35.6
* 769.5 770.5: 0.07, 31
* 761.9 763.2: -0.12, 36.4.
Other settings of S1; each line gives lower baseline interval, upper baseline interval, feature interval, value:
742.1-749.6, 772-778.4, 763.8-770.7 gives 0.164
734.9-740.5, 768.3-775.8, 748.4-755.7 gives -0.460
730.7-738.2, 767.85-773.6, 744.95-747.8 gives -0.128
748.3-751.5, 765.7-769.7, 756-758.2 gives -0.148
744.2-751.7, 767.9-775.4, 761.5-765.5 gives -0.191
